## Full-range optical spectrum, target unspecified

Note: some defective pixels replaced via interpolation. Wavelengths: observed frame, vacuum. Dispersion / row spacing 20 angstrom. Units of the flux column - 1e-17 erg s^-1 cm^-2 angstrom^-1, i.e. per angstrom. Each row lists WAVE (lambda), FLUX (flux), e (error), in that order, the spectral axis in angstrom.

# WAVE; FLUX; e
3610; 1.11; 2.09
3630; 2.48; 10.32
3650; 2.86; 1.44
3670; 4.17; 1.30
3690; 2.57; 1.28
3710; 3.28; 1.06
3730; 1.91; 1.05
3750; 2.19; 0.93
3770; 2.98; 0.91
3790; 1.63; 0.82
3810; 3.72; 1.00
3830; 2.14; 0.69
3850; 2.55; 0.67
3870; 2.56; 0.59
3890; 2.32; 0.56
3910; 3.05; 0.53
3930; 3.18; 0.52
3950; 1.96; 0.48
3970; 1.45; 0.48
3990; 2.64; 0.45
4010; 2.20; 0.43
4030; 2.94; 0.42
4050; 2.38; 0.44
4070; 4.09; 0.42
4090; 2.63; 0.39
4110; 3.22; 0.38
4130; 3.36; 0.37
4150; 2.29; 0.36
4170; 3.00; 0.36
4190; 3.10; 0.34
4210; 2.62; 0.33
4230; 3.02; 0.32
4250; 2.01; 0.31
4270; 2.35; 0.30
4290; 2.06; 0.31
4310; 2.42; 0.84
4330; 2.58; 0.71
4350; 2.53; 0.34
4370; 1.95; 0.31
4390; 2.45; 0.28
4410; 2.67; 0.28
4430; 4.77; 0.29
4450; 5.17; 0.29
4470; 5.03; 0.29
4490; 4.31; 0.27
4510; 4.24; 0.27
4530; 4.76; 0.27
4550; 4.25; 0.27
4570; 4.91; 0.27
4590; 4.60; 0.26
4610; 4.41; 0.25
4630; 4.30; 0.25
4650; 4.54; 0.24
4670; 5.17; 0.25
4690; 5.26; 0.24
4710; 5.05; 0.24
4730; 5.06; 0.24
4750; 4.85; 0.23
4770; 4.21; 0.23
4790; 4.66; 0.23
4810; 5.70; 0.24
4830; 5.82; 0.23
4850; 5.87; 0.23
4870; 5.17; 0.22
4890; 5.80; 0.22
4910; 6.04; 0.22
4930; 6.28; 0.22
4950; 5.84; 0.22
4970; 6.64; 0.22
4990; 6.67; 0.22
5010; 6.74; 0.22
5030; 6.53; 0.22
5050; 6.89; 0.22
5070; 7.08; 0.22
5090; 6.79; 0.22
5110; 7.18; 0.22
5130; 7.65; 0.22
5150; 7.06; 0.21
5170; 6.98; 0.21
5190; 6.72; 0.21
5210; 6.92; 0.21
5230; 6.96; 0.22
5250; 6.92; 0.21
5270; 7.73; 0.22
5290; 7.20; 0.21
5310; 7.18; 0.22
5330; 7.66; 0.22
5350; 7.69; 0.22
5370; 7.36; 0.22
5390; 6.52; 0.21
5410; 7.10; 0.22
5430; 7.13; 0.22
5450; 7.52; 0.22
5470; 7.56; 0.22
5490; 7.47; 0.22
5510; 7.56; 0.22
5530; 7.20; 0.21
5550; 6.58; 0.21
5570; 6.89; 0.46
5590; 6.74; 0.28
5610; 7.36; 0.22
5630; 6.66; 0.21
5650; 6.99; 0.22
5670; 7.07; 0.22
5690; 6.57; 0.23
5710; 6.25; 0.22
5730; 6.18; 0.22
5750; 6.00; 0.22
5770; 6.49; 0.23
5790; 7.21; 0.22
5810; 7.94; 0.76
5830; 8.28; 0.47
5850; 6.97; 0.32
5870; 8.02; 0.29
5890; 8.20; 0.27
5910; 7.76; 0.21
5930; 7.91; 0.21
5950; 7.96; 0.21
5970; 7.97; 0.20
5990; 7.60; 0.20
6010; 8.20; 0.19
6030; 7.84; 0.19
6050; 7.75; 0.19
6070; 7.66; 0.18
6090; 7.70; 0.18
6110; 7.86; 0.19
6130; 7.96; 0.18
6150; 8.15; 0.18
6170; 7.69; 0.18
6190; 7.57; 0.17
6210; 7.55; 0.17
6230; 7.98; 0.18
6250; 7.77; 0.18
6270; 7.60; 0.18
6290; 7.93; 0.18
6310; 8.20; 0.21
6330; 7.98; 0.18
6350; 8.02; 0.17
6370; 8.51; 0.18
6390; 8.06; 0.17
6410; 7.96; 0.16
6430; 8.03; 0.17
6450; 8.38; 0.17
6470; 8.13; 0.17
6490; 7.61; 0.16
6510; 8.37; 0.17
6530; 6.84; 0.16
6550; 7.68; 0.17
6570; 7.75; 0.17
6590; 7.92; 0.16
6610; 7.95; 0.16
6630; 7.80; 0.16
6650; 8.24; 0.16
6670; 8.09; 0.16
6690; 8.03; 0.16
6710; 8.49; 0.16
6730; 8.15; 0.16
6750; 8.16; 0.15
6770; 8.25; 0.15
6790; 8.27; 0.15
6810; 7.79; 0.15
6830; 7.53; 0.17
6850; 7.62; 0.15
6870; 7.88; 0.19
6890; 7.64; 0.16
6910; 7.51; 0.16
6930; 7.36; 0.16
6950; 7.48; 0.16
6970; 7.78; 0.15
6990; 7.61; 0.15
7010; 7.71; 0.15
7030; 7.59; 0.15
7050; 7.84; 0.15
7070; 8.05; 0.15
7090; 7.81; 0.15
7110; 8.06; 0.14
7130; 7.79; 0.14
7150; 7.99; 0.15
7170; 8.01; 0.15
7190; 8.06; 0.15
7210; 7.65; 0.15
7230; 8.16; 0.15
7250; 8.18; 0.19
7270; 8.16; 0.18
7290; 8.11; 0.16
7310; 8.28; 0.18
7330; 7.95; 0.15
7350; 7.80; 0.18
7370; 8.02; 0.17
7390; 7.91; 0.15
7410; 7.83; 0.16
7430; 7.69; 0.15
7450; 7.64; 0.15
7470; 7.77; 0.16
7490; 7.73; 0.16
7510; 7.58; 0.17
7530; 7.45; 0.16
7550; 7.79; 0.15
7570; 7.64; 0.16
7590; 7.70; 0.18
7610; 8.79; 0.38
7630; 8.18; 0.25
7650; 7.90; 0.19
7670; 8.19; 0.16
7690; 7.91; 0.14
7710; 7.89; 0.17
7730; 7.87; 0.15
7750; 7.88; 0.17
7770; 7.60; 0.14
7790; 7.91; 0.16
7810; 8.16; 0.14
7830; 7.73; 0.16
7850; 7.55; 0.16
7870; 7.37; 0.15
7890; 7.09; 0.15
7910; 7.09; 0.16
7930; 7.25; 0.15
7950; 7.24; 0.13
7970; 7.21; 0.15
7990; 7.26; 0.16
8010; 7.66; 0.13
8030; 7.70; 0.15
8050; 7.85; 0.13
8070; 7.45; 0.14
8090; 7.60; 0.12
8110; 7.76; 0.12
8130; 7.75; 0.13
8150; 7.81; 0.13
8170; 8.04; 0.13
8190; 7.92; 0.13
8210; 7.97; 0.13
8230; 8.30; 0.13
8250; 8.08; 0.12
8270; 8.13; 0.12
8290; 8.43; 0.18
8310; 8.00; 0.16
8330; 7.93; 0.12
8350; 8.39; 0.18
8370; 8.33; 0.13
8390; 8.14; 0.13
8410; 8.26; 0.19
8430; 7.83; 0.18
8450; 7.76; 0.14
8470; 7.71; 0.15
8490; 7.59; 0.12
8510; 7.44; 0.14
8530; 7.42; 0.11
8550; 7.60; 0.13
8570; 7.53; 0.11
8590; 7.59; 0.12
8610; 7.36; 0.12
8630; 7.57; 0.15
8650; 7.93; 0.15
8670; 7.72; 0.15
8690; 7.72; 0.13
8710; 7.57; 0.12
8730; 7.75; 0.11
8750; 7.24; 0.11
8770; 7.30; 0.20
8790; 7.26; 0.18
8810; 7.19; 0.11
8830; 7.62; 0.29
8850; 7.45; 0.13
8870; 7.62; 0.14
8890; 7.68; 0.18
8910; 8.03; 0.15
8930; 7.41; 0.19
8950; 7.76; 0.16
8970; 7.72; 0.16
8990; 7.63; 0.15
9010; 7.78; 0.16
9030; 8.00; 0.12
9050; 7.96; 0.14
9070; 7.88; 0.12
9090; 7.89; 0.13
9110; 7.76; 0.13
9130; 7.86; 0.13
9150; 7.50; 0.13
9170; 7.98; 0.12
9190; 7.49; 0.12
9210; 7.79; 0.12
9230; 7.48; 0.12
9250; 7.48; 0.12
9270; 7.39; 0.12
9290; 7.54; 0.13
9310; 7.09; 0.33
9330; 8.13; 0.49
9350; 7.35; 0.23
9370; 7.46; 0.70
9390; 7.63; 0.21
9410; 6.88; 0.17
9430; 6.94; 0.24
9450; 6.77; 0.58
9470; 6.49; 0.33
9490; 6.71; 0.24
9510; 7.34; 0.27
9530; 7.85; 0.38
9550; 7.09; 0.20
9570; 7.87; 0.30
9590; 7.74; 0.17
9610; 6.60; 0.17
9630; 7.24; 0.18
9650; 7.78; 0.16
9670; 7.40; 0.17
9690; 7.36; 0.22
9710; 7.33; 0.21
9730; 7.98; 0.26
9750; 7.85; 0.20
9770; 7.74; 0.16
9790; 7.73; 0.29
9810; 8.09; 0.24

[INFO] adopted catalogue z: 0.11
